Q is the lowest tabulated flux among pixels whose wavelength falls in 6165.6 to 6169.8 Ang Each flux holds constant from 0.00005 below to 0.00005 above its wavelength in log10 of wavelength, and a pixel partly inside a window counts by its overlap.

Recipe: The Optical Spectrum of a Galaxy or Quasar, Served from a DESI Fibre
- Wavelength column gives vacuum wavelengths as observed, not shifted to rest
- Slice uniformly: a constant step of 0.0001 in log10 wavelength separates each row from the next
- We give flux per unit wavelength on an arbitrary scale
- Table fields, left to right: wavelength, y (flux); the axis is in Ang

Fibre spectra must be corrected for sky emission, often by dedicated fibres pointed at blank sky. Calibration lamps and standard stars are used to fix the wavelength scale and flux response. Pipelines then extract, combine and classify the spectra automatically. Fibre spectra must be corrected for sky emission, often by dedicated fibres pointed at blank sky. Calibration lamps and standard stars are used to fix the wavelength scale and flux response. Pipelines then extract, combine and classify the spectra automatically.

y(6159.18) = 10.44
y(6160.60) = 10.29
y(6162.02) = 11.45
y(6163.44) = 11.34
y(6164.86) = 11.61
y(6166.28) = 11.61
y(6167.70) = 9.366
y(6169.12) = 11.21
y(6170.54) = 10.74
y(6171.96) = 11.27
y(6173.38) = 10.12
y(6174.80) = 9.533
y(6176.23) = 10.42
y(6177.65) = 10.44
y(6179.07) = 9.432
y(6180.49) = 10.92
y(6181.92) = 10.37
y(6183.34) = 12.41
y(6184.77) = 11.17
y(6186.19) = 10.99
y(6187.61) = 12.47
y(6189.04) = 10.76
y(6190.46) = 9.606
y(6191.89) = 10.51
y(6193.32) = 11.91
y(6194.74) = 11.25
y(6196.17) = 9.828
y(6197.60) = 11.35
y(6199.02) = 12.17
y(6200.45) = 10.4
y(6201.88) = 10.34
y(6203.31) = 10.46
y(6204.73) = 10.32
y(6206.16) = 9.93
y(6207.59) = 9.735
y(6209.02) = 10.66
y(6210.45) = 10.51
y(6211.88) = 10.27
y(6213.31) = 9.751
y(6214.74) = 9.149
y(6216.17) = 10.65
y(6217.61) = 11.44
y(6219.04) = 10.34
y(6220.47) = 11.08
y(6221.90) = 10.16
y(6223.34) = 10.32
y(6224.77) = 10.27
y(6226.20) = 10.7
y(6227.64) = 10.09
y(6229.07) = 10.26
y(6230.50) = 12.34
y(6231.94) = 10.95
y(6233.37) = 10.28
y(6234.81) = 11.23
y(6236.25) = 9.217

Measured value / 9.366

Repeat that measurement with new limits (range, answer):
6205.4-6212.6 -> 9.735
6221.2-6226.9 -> 10.16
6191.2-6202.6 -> 9.828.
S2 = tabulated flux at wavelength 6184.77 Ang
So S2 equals 11.17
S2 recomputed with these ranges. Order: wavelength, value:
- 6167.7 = 9.366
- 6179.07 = 9.432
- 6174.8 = 9.533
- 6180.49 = 10.92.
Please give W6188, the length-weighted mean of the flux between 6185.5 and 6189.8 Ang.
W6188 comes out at 11.4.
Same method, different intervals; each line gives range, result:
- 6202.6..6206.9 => 10.2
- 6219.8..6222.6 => 10.6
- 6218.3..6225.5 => 10.4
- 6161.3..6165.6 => 11.5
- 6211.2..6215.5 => 9.73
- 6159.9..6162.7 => 10.9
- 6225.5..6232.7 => 10.9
